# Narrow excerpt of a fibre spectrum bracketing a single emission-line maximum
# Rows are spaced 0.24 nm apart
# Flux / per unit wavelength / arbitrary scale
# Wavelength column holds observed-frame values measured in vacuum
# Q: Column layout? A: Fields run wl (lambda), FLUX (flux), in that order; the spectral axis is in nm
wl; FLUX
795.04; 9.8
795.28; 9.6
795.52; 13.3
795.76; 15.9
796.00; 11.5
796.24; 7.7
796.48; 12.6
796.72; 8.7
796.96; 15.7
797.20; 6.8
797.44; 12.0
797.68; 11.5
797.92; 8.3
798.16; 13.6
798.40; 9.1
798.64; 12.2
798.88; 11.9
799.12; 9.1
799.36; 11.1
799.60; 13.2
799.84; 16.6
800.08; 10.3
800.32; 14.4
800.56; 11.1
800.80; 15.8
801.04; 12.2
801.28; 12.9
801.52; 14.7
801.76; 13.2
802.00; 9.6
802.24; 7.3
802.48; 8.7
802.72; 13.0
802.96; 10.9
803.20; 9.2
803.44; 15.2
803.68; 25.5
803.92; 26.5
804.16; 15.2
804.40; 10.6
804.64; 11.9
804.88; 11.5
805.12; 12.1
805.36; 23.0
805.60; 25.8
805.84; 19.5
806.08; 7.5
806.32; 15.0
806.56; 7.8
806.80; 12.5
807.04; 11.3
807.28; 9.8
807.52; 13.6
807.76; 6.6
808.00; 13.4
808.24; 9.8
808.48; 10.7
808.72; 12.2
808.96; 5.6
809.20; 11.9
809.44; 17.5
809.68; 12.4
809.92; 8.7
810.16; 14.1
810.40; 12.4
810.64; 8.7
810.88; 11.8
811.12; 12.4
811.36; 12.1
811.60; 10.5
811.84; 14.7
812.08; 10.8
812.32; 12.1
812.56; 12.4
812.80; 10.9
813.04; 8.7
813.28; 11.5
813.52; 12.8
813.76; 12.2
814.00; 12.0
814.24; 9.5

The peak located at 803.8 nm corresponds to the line [S II]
